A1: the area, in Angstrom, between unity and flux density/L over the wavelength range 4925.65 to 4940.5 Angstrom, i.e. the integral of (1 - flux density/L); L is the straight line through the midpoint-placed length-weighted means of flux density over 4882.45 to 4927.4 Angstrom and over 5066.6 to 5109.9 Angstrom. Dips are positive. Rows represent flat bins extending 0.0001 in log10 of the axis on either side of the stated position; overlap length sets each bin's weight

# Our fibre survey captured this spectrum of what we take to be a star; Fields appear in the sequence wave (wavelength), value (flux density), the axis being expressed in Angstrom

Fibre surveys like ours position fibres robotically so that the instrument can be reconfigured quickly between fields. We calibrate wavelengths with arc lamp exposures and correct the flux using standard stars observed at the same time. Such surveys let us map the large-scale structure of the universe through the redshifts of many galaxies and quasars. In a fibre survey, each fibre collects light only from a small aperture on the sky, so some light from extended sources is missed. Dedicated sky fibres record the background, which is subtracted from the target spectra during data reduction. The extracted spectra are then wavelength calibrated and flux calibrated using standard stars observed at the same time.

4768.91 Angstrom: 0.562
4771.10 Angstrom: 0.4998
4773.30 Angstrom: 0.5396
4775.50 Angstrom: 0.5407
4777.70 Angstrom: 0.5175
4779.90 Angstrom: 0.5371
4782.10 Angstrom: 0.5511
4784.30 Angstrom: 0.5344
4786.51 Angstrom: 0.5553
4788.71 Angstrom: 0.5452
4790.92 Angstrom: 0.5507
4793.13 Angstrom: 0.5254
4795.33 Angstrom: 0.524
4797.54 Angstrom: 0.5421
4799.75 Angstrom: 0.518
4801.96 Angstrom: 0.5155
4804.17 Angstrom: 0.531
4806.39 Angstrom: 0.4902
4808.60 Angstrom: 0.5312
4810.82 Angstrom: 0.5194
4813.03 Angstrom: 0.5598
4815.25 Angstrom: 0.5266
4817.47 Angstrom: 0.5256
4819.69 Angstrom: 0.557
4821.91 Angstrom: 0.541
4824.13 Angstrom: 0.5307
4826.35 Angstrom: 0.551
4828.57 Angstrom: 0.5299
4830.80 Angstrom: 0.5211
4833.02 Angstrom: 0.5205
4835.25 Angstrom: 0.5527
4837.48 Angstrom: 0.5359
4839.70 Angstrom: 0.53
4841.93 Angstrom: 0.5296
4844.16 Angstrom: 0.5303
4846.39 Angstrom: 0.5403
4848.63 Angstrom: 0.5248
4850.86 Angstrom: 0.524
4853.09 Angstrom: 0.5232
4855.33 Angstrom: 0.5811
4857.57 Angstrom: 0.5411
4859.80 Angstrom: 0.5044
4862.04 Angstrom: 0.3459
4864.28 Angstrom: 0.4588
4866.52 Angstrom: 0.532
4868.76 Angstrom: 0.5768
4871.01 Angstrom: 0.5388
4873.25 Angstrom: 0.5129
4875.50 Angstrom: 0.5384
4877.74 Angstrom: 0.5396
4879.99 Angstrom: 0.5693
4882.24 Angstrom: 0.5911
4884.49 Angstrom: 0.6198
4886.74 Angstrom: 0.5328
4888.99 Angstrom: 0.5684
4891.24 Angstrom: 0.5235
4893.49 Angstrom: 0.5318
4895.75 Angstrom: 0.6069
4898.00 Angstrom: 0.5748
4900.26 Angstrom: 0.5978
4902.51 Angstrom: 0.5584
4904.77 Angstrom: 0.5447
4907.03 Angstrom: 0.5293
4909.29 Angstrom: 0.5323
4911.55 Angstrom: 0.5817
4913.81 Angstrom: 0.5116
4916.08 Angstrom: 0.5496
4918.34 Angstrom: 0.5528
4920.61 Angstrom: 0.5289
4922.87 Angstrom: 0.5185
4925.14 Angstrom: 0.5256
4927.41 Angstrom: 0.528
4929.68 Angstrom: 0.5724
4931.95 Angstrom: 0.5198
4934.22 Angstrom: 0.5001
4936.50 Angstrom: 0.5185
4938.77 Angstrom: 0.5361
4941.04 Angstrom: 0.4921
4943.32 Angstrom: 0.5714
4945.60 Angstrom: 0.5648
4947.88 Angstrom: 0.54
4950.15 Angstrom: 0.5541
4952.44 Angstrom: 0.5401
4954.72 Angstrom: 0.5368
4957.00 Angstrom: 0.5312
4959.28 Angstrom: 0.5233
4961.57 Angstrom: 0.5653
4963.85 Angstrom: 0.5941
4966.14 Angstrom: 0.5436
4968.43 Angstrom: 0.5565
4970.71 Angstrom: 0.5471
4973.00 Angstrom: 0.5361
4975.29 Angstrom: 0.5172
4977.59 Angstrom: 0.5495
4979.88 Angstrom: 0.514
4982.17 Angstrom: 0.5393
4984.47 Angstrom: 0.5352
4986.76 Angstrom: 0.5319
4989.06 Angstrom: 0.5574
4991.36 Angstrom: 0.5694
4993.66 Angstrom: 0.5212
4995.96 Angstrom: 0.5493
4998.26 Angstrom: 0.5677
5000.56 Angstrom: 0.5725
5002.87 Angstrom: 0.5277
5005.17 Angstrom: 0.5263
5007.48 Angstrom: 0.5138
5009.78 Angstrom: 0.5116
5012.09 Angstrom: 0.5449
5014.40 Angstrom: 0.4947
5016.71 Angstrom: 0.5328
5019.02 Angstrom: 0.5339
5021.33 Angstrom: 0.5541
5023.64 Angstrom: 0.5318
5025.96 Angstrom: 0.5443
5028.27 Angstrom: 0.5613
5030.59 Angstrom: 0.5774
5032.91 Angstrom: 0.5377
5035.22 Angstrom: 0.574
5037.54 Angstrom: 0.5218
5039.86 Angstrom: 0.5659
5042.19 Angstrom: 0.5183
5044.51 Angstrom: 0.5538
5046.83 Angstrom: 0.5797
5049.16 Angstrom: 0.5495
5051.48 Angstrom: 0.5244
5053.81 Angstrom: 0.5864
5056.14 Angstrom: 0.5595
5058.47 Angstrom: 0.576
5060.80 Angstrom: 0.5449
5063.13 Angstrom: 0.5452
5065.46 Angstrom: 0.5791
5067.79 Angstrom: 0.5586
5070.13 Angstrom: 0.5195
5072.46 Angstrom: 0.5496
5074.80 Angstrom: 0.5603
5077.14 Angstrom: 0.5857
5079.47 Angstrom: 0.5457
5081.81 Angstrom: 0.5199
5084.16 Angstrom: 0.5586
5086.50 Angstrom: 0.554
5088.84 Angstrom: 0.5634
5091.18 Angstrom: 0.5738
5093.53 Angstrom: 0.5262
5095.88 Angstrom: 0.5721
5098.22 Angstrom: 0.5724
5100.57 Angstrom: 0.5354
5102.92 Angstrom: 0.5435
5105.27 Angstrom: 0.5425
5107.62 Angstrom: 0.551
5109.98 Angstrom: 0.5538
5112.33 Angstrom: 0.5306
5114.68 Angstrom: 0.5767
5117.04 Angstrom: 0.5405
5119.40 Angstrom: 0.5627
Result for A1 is 0.7 Angstrom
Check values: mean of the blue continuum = 0.552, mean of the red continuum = 0.552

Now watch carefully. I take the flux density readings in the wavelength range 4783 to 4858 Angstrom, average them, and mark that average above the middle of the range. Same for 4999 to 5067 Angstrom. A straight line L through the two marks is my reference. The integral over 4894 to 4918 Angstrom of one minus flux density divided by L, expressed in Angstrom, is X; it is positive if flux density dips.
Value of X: -0.83 Angstrom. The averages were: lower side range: 0.534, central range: 0.558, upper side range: 0.547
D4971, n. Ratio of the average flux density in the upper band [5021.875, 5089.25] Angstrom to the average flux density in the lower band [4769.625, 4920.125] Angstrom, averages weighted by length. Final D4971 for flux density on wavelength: 1.0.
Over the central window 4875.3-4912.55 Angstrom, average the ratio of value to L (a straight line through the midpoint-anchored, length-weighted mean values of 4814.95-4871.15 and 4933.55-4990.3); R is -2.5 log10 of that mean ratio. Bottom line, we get -0.06 mag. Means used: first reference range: 0.526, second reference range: 0.54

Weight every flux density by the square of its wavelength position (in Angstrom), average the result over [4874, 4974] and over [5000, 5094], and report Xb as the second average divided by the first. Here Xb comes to 1.1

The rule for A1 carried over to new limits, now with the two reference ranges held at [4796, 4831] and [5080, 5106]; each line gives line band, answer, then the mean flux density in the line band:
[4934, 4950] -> 0.1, 0.535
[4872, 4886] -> -0.7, 0.561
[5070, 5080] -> -0.1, 0.556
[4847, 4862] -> 0.4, 0.52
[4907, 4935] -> 0.2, 0.535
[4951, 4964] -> -0.1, 0.545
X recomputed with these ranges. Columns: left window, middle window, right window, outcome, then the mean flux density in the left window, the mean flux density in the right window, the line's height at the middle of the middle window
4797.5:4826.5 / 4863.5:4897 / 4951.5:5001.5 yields -0.9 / 0.53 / 0.545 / 0.537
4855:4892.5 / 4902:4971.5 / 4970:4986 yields -1.0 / 0.533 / 0.534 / 0.533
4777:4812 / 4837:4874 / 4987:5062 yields 1.1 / 0.531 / 0.546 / 0.535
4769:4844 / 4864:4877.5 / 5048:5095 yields 0.2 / 0.533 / 0.554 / 0.538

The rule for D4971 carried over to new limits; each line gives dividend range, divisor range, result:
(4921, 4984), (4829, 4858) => 1.01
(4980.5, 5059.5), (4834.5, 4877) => 1.04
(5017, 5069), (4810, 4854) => 1.04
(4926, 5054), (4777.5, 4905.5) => 1.01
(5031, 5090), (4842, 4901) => 1.03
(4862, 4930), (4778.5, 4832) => 1.02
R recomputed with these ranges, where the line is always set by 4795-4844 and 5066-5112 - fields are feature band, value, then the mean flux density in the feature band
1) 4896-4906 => -0.07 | 0.572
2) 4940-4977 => -0.01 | 0.545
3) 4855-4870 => 0.07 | 0.502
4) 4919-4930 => 0.01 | 0.533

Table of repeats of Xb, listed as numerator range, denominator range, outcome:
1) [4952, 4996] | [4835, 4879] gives 1.09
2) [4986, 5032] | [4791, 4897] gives 1.08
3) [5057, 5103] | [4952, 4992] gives 1.06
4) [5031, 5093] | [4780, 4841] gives 1.15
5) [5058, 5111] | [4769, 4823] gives 1.17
